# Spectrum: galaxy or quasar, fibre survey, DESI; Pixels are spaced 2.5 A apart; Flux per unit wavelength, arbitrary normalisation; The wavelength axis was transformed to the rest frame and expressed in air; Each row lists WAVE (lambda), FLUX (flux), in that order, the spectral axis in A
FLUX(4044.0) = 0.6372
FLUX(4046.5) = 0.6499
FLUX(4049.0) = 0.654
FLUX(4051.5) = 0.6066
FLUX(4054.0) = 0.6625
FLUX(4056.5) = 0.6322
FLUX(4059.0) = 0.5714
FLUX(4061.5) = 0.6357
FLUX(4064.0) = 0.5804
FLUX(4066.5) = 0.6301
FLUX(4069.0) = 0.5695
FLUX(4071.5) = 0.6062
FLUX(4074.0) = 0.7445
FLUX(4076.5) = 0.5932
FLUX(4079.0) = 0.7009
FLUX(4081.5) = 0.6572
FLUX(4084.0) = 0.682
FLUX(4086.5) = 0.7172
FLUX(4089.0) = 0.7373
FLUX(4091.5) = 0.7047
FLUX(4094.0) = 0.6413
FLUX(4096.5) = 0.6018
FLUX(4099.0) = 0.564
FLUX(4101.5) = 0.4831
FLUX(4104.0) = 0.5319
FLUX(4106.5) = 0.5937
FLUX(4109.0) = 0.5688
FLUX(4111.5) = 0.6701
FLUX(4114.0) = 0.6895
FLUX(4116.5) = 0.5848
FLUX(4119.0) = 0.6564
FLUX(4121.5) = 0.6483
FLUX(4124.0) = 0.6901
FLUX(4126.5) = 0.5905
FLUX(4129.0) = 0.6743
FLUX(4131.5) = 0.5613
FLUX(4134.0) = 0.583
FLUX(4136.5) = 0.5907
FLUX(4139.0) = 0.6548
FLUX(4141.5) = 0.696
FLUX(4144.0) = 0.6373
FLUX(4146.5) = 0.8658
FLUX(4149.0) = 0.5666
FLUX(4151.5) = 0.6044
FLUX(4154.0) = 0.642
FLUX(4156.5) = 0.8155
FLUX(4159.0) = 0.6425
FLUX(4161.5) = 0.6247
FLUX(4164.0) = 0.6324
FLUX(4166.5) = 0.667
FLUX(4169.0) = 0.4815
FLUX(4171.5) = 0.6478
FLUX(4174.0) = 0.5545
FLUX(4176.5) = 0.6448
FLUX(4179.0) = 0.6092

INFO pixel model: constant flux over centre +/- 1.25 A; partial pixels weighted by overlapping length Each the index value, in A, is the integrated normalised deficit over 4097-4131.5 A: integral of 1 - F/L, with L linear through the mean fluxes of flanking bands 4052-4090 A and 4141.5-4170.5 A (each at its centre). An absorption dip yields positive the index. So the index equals 2.2 A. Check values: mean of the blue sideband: 0.647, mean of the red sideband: 0.655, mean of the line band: 0.609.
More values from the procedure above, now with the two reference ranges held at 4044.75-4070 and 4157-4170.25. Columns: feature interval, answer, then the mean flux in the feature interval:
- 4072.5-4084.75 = -1.1 A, 0.674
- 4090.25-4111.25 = 1.0 A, 0.59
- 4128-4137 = 0.3 A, 0.601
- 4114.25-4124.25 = -0.4 A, 0.645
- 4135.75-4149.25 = -1.3 A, 0.679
